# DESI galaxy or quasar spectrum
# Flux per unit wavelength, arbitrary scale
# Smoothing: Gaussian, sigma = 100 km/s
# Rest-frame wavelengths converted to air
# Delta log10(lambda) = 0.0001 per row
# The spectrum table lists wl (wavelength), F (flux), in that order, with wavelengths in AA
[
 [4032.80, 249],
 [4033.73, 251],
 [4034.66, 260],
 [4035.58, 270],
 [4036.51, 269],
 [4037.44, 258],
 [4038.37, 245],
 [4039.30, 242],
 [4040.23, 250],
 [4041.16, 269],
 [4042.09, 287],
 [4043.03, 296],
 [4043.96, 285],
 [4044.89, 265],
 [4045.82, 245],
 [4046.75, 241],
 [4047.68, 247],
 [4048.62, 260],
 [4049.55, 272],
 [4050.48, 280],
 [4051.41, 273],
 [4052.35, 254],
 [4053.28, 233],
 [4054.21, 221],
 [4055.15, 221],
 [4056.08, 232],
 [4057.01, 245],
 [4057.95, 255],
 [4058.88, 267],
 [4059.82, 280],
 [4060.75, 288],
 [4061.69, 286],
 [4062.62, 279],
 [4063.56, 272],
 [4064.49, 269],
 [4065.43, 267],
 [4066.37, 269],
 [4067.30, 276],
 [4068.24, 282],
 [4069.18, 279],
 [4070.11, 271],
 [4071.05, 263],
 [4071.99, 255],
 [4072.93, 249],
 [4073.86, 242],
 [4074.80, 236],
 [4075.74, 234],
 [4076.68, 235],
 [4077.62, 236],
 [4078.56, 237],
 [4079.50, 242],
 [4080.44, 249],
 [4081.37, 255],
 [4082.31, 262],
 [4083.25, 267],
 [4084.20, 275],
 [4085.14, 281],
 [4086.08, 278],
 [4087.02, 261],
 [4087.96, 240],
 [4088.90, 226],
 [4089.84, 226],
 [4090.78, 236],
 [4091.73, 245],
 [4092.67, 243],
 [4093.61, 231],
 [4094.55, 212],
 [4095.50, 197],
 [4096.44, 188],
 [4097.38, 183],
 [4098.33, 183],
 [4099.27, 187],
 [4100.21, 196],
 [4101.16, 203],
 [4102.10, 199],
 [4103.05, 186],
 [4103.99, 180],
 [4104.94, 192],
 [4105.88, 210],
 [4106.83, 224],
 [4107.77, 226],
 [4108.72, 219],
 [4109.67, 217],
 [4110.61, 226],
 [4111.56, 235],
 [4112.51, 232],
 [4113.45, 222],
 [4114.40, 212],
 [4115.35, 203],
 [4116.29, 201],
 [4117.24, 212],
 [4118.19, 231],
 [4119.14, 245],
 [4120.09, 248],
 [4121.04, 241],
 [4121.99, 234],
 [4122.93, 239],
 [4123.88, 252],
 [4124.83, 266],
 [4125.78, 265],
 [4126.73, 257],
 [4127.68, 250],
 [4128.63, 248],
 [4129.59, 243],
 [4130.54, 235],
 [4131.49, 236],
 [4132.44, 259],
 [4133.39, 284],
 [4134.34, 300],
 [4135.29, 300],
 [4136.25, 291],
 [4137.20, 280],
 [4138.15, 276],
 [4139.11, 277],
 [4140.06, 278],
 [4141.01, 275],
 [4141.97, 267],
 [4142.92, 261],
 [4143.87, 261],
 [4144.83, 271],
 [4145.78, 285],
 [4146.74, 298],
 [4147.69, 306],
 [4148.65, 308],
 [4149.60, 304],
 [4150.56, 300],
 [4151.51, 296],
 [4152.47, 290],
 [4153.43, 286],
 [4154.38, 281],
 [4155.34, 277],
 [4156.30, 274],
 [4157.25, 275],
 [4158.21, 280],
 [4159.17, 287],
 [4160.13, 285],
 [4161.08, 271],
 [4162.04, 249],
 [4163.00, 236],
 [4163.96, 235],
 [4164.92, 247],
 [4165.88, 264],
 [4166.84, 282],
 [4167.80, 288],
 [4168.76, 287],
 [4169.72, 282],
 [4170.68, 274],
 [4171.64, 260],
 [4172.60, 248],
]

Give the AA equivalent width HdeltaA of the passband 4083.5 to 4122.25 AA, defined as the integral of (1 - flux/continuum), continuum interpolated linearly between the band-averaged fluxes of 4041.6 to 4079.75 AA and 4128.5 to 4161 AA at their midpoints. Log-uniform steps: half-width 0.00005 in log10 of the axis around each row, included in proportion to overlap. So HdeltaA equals 6.8 AA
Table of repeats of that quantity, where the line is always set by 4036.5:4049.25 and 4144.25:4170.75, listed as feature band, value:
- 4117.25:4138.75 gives 1.3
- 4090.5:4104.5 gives 3.4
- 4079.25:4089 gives 0.3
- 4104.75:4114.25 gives 1.8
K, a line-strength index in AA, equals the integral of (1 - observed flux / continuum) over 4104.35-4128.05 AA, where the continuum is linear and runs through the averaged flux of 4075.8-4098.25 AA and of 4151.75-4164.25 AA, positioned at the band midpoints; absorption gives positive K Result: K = 2.1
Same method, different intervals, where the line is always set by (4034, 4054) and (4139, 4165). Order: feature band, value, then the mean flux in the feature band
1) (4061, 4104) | 4.11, 241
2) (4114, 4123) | 1.53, 226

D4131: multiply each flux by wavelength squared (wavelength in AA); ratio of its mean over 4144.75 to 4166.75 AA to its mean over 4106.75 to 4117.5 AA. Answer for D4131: 1.30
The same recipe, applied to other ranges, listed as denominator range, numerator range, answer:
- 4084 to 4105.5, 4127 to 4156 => 1.30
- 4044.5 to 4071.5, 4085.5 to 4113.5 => 0.85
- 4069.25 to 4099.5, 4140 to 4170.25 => 1.20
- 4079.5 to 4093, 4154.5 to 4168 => 1.10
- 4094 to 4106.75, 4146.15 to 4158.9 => 1.53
